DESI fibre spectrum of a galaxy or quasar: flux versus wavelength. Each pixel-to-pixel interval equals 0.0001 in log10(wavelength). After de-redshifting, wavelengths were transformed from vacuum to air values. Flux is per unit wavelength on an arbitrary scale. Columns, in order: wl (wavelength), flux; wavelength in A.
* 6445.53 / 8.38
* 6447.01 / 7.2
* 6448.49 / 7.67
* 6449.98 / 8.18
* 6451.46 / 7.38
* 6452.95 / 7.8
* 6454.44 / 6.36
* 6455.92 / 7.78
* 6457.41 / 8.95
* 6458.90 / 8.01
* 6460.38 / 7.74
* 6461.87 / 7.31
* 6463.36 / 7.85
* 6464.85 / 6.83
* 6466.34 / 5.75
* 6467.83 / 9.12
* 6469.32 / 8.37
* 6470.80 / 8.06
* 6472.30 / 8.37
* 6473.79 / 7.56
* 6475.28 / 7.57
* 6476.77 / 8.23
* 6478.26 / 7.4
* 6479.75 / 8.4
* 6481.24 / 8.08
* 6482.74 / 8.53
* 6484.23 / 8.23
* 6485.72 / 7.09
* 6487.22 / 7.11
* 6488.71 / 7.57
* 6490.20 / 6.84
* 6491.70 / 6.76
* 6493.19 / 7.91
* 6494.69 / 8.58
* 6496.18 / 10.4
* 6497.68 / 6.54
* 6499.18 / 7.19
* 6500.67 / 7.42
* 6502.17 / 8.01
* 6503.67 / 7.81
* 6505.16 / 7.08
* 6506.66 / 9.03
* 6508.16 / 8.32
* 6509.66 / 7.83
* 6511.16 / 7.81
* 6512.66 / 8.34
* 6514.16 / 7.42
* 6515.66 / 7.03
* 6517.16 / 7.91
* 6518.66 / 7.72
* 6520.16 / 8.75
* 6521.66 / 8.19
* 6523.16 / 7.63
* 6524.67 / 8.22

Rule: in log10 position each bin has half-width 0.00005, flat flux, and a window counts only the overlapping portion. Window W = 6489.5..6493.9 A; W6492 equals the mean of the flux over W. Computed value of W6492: 7.17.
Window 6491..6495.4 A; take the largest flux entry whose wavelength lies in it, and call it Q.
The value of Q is 8.58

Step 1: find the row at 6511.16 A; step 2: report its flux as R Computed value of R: 7.81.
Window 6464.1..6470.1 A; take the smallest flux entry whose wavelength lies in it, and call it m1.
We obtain 5.75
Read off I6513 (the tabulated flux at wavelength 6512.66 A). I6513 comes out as 8.34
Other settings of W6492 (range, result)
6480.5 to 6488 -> 7.8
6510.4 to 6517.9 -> 7.7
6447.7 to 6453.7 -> 7.75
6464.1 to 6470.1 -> 7.53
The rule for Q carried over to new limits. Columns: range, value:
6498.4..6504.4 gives 8.01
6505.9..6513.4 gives 9.03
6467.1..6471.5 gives 9.12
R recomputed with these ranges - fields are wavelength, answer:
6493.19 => 7.91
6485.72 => 7.09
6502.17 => 8.01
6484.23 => 8.23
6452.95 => 7.8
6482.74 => 8.53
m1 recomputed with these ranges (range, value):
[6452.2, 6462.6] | 6.36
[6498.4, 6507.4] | 7.08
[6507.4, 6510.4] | 7.83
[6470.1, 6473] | 8.06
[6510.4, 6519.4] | 7.03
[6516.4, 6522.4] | 7.72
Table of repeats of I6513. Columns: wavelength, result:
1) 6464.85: 6.83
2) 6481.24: 8.08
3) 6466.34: 5.75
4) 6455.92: 7.78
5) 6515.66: 7.03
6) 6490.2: 6.84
